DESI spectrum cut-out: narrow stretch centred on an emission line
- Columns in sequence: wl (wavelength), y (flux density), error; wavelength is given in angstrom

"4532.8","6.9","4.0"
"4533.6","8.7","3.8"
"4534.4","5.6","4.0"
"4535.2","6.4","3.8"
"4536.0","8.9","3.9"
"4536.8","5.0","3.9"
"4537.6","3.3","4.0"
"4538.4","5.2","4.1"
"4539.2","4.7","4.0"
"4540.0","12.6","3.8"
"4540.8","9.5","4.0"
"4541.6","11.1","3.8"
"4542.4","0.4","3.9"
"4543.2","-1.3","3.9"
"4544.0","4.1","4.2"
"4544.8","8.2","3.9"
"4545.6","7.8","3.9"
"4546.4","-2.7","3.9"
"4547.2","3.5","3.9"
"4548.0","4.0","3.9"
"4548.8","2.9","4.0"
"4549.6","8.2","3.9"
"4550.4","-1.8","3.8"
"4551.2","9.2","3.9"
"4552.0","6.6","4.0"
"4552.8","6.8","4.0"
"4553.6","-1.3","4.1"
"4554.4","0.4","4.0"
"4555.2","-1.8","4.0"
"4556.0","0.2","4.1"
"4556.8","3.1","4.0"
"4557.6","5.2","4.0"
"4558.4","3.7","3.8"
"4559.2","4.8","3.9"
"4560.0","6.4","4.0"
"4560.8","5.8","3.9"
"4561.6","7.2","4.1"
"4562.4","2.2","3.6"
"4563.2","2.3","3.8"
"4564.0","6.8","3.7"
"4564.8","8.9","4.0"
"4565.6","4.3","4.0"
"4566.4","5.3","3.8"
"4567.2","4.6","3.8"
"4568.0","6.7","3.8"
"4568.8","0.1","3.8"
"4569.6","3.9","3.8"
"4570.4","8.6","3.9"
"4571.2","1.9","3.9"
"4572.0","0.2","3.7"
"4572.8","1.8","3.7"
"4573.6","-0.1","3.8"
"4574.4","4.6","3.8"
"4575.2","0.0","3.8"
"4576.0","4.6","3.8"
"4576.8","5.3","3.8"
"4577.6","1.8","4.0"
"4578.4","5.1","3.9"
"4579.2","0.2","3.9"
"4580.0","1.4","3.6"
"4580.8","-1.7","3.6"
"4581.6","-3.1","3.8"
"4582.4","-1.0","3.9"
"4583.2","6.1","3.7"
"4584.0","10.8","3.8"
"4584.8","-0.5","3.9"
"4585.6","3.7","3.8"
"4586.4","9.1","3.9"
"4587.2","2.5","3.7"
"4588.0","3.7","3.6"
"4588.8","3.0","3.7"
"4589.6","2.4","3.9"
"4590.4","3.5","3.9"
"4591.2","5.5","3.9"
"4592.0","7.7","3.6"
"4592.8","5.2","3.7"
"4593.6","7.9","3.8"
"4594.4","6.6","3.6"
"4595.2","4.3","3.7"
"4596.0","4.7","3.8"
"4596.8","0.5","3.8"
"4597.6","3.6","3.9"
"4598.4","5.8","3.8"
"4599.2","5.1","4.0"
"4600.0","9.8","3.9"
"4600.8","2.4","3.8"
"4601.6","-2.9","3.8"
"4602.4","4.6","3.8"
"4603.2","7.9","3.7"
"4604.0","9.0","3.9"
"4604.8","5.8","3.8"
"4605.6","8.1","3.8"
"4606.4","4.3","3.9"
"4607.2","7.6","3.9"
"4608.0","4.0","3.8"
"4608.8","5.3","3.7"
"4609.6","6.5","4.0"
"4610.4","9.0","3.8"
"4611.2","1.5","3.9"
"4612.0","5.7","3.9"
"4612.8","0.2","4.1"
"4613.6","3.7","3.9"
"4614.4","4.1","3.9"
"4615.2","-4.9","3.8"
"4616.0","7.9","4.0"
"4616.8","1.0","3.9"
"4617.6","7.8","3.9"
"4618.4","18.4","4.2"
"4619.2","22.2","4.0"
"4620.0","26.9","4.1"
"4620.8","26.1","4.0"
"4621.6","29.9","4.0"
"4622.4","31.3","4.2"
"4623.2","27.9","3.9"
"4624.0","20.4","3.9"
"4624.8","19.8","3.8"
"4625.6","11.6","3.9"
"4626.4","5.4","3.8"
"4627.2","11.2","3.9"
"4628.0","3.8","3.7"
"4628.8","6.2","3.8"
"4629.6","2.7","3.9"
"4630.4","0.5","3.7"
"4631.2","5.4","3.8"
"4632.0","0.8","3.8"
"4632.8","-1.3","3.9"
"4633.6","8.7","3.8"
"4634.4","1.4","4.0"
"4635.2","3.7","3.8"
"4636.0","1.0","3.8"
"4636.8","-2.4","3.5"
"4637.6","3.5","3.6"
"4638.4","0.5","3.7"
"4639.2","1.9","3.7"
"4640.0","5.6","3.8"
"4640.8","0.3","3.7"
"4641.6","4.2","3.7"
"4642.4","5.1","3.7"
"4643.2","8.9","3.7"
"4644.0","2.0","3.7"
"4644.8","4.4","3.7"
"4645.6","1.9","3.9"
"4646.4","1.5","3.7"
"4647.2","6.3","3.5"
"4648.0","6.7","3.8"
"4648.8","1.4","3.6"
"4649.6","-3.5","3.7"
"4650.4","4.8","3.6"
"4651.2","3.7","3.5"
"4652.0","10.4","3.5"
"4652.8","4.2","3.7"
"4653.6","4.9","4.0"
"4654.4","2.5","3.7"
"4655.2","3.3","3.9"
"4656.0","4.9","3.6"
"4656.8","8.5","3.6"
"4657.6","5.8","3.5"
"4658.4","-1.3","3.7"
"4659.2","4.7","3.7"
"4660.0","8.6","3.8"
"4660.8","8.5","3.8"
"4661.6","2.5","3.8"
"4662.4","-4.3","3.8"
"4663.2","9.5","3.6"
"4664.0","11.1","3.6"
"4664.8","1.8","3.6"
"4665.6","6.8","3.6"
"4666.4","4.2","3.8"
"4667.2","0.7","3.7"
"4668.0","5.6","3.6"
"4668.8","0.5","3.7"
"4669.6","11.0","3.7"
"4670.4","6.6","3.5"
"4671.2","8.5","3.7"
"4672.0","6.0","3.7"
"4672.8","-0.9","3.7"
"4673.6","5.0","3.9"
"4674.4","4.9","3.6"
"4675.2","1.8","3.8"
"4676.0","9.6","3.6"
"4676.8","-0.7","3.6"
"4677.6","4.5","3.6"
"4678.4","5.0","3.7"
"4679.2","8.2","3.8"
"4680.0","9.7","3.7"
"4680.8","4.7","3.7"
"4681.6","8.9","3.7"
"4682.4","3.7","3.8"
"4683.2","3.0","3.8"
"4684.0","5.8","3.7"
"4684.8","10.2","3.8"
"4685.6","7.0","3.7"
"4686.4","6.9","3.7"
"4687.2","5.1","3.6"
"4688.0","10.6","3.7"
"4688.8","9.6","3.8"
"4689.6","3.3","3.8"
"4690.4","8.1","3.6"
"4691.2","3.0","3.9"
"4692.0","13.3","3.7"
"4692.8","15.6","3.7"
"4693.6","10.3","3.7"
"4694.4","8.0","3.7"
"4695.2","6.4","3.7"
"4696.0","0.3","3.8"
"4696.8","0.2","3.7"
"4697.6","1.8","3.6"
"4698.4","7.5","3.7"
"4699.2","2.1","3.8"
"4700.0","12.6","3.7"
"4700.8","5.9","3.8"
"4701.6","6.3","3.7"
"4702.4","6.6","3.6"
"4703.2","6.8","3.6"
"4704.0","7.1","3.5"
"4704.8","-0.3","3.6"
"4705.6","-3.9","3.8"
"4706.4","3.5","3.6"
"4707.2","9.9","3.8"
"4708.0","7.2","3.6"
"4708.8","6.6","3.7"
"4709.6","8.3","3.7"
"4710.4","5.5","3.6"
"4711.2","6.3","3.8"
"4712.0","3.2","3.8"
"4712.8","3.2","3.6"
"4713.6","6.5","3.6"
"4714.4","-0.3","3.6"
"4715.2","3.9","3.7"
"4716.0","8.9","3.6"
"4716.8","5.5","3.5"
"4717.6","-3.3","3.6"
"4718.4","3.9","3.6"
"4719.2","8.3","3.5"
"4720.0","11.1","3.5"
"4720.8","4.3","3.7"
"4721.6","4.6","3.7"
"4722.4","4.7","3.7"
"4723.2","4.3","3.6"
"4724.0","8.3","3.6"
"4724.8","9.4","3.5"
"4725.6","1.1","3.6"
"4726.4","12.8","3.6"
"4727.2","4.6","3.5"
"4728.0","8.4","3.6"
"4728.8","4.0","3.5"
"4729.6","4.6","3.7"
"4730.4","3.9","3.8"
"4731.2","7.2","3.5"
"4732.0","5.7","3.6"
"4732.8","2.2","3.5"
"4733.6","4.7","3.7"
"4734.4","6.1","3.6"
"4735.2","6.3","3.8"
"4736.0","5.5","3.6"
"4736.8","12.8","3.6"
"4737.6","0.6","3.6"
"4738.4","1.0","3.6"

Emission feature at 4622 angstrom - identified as [O II]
